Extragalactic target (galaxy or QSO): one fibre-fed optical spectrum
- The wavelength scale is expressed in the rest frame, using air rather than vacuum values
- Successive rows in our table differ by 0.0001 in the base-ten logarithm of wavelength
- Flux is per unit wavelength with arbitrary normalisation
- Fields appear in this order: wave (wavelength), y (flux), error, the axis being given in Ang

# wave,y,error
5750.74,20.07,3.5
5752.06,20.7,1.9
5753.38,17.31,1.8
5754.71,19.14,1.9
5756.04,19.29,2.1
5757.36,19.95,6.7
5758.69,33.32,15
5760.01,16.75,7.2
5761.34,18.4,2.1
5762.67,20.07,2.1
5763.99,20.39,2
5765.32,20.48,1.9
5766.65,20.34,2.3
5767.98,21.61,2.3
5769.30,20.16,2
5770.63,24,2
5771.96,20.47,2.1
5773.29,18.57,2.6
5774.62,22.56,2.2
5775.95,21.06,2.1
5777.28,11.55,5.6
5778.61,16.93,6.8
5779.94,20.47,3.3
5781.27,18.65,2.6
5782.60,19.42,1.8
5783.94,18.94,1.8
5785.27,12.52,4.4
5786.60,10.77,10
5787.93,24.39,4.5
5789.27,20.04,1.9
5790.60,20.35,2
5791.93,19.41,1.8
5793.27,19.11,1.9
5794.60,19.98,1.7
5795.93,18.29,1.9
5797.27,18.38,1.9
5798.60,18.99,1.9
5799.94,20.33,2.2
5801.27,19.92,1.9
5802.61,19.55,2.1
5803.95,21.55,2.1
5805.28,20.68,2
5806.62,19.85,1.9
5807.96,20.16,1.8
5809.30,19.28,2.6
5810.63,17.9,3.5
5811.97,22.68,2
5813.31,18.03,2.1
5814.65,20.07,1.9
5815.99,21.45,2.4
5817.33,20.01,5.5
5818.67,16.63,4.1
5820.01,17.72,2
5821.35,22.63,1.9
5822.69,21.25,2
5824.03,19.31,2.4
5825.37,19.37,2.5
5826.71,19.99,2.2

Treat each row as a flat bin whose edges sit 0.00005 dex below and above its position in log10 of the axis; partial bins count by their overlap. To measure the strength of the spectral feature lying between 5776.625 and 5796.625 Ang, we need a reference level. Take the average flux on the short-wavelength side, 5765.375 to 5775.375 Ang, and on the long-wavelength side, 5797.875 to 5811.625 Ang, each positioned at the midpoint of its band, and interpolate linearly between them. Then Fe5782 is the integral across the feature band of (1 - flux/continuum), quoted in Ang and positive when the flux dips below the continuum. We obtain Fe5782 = 2.4 Ang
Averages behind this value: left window 21.1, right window 19.9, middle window 18.1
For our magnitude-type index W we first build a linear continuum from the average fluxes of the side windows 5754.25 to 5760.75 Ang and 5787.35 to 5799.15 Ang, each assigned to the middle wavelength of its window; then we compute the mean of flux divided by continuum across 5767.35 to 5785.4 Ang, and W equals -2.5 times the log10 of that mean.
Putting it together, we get 0.082 mag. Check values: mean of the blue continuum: 21.7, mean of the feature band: 19.3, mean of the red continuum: 19.9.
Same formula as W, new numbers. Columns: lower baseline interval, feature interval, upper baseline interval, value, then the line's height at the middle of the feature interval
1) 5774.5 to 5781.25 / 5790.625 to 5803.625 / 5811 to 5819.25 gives -0.02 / 19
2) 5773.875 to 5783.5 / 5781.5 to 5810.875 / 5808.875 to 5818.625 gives 0.01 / 19.2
